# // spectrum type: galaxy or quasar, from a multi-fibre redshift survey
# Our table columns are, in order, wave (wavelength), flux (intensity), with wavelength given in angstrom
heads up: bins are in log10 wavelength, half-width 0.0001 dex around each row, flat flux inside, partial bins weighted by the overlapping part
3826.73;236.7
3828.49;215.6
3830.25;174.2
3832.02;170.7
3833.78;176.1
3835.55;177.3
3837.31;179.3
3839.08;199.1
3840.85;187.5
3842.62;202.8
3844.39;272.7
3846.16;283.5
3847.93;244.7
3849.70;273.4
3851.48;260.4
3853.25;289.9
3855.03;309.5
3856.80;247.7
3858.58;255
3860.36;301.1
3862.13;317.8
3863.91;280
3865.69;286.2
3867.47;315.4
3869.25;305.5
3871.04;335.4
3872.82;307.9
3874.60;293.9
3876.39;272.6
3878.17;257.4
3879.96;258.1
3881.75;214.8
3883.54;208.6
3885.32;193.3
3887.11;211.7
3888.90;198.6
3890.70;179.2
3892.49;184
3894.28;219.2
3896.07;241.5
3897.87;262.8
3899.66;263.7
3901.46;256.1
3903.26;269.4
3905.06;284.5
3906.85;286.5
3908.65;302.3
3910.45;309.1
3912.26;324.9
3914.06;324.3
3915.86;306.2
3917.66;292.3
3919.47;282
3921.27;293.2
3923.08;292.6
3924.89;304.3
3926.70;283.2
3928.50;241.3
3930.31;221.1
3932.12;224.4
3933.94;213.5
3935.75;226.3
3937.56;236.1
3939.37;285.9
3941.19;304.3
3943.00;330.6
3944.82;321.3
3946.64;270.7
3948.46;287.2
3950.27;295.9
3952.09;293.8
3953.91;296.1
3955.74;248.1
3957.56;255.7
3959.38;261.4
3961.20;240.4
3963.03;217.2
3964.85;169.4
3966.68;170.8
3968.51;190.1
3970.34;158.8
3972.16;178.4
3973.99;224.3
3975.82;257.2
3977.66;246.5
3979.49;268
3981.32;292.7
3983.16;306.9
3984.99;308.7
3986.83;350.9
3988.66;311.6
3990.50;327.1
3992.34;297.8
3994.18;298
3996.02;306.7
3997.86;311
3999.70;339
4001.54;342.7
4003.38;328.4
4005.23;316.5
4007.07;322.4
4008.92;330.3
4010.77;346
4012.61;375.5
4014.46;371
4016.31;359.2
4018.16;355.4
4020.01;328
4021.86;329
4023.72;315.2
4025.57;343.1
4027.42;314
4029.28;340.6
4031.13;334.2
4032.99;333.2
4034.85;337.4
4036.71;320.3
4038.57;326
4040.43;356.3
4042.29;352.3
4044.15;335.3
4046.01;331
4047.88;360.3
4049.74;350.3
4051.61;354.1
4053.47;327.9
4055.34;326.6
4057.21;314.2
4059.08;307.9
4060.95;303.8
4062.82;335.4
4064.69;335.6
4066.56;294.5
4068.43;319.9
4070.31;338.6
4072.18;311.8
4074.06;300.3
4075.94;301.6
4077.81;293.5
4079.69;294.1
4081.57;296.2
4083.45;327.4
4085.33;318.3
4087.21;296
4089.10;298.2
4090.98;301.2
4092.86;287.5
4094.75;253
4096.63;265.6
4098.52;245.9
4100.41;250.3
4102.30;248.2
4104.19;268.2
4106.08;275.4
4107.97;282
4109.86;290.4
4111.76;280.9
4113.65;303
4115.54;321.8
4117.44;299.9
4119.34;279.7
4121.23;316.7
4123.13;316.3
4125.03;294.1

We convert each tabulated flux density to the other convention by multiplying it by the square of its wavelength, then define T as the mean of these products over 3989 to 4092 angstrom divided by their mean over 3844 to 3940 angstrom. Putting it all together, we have 1.3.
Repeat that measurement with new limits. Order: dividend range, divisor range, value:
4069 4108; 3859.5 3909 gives 1.23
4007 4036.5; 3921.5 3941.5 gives 1.38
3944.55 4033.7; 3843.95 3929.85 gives 1.14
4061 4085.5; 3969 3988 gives 1.27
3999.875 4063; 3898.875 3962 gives 1.27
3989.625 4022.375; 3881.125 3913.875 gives 1.42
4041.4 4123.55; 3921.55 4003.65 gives 1.20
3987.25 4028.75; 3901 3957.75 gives 1.23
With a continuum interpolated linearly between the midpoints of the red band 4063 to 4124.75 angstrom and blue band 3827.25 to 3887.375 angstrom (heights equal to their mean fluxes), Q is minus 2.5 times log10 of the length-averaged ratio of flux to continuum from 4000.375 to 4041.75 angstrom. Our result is -0.20 mag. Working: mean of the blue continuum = 250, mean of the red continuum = 295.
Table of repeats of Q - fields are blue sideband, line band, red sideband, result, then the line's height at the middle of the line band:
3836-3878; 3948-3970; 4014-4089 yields 0.24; 299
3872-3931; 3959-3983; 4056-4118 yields 0.23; 275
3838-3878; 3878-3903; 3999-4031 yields 0.27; 287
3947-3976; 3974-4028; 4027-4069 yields -0.15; 278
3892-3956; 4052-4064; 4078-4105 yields -0.15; 281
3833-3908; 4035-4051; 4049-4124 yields -0.17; 291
